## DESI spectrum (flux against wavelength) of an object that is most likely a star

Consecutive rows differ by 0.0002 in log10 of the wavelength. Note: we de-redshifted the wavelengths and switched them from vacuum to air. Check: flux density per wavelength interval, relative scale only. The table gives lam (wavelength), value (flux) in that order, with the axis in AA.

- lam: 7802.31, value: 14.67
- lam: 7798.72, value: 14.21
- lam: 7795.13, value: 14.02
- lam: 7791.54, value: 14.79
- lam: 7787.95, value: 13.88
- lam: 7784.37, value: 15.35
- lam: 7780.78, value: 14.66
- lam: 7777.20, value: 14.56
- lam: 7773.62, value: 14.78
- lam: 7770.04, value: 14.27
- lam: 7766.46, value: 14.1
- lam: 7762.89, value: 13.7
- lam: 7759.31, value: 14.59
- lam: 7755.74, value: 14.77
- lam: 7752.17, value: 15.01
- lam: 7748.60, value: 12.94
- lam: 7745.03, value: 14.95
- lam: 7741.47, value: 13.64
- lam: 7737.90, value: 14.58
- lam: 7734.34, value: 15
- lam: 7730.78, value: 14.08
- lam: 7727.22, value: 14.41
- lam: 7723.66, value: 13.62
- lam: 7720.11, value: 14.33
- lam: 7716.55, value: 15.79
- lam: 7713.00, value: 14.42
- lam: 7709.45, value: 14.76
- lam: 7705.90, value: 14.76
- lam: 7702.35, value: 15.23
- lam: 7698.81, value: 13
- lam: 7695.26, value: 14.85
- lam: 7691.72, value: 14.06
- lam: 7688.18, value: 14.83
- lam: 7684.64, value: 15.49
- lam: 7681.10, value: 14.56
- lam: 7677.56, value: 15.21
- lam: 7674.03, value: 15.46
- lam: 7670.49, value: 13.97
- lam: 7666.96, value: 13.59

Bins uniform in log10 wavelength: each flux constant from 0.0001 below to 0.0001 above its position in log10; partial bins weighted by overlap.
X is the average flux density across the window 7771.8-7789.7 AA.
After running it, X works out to 14.6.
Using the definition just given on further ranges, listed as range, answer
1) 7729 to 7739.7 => 14.5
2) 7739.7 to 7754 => 14.1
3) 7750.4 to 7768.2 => 14.4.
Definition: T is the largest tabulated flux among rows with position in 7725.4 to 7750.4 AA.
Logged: 15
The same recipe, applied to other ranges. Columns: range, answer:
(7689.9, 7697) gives 14.85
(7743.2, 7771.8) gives 15.01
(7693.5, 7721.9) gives 15.79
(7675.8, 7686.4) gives 15.49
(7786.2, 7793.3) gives 14.79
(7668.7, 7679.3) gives 15.46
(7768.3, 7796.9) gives 15.35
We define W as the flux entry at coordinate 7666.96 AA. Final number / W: 13.59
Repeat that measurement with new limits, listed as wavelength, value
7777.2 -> 14.56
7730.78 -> 14.08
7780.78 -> 14.66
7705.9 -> 14.76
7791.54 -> 14.79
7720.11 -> 14.33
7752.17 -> 15.01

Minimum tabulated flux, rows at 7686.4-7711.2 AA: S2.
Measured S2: 13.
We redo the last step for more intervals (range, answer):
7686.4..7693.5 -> 14.06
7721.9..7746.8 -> 13.62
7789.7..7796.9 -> 14.02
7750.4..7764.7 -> 13.7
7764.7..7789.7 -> 13.88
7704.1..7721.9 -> 14.33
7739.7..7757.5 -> 12.94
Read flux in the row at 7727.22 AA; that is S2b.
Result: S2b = 14.41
